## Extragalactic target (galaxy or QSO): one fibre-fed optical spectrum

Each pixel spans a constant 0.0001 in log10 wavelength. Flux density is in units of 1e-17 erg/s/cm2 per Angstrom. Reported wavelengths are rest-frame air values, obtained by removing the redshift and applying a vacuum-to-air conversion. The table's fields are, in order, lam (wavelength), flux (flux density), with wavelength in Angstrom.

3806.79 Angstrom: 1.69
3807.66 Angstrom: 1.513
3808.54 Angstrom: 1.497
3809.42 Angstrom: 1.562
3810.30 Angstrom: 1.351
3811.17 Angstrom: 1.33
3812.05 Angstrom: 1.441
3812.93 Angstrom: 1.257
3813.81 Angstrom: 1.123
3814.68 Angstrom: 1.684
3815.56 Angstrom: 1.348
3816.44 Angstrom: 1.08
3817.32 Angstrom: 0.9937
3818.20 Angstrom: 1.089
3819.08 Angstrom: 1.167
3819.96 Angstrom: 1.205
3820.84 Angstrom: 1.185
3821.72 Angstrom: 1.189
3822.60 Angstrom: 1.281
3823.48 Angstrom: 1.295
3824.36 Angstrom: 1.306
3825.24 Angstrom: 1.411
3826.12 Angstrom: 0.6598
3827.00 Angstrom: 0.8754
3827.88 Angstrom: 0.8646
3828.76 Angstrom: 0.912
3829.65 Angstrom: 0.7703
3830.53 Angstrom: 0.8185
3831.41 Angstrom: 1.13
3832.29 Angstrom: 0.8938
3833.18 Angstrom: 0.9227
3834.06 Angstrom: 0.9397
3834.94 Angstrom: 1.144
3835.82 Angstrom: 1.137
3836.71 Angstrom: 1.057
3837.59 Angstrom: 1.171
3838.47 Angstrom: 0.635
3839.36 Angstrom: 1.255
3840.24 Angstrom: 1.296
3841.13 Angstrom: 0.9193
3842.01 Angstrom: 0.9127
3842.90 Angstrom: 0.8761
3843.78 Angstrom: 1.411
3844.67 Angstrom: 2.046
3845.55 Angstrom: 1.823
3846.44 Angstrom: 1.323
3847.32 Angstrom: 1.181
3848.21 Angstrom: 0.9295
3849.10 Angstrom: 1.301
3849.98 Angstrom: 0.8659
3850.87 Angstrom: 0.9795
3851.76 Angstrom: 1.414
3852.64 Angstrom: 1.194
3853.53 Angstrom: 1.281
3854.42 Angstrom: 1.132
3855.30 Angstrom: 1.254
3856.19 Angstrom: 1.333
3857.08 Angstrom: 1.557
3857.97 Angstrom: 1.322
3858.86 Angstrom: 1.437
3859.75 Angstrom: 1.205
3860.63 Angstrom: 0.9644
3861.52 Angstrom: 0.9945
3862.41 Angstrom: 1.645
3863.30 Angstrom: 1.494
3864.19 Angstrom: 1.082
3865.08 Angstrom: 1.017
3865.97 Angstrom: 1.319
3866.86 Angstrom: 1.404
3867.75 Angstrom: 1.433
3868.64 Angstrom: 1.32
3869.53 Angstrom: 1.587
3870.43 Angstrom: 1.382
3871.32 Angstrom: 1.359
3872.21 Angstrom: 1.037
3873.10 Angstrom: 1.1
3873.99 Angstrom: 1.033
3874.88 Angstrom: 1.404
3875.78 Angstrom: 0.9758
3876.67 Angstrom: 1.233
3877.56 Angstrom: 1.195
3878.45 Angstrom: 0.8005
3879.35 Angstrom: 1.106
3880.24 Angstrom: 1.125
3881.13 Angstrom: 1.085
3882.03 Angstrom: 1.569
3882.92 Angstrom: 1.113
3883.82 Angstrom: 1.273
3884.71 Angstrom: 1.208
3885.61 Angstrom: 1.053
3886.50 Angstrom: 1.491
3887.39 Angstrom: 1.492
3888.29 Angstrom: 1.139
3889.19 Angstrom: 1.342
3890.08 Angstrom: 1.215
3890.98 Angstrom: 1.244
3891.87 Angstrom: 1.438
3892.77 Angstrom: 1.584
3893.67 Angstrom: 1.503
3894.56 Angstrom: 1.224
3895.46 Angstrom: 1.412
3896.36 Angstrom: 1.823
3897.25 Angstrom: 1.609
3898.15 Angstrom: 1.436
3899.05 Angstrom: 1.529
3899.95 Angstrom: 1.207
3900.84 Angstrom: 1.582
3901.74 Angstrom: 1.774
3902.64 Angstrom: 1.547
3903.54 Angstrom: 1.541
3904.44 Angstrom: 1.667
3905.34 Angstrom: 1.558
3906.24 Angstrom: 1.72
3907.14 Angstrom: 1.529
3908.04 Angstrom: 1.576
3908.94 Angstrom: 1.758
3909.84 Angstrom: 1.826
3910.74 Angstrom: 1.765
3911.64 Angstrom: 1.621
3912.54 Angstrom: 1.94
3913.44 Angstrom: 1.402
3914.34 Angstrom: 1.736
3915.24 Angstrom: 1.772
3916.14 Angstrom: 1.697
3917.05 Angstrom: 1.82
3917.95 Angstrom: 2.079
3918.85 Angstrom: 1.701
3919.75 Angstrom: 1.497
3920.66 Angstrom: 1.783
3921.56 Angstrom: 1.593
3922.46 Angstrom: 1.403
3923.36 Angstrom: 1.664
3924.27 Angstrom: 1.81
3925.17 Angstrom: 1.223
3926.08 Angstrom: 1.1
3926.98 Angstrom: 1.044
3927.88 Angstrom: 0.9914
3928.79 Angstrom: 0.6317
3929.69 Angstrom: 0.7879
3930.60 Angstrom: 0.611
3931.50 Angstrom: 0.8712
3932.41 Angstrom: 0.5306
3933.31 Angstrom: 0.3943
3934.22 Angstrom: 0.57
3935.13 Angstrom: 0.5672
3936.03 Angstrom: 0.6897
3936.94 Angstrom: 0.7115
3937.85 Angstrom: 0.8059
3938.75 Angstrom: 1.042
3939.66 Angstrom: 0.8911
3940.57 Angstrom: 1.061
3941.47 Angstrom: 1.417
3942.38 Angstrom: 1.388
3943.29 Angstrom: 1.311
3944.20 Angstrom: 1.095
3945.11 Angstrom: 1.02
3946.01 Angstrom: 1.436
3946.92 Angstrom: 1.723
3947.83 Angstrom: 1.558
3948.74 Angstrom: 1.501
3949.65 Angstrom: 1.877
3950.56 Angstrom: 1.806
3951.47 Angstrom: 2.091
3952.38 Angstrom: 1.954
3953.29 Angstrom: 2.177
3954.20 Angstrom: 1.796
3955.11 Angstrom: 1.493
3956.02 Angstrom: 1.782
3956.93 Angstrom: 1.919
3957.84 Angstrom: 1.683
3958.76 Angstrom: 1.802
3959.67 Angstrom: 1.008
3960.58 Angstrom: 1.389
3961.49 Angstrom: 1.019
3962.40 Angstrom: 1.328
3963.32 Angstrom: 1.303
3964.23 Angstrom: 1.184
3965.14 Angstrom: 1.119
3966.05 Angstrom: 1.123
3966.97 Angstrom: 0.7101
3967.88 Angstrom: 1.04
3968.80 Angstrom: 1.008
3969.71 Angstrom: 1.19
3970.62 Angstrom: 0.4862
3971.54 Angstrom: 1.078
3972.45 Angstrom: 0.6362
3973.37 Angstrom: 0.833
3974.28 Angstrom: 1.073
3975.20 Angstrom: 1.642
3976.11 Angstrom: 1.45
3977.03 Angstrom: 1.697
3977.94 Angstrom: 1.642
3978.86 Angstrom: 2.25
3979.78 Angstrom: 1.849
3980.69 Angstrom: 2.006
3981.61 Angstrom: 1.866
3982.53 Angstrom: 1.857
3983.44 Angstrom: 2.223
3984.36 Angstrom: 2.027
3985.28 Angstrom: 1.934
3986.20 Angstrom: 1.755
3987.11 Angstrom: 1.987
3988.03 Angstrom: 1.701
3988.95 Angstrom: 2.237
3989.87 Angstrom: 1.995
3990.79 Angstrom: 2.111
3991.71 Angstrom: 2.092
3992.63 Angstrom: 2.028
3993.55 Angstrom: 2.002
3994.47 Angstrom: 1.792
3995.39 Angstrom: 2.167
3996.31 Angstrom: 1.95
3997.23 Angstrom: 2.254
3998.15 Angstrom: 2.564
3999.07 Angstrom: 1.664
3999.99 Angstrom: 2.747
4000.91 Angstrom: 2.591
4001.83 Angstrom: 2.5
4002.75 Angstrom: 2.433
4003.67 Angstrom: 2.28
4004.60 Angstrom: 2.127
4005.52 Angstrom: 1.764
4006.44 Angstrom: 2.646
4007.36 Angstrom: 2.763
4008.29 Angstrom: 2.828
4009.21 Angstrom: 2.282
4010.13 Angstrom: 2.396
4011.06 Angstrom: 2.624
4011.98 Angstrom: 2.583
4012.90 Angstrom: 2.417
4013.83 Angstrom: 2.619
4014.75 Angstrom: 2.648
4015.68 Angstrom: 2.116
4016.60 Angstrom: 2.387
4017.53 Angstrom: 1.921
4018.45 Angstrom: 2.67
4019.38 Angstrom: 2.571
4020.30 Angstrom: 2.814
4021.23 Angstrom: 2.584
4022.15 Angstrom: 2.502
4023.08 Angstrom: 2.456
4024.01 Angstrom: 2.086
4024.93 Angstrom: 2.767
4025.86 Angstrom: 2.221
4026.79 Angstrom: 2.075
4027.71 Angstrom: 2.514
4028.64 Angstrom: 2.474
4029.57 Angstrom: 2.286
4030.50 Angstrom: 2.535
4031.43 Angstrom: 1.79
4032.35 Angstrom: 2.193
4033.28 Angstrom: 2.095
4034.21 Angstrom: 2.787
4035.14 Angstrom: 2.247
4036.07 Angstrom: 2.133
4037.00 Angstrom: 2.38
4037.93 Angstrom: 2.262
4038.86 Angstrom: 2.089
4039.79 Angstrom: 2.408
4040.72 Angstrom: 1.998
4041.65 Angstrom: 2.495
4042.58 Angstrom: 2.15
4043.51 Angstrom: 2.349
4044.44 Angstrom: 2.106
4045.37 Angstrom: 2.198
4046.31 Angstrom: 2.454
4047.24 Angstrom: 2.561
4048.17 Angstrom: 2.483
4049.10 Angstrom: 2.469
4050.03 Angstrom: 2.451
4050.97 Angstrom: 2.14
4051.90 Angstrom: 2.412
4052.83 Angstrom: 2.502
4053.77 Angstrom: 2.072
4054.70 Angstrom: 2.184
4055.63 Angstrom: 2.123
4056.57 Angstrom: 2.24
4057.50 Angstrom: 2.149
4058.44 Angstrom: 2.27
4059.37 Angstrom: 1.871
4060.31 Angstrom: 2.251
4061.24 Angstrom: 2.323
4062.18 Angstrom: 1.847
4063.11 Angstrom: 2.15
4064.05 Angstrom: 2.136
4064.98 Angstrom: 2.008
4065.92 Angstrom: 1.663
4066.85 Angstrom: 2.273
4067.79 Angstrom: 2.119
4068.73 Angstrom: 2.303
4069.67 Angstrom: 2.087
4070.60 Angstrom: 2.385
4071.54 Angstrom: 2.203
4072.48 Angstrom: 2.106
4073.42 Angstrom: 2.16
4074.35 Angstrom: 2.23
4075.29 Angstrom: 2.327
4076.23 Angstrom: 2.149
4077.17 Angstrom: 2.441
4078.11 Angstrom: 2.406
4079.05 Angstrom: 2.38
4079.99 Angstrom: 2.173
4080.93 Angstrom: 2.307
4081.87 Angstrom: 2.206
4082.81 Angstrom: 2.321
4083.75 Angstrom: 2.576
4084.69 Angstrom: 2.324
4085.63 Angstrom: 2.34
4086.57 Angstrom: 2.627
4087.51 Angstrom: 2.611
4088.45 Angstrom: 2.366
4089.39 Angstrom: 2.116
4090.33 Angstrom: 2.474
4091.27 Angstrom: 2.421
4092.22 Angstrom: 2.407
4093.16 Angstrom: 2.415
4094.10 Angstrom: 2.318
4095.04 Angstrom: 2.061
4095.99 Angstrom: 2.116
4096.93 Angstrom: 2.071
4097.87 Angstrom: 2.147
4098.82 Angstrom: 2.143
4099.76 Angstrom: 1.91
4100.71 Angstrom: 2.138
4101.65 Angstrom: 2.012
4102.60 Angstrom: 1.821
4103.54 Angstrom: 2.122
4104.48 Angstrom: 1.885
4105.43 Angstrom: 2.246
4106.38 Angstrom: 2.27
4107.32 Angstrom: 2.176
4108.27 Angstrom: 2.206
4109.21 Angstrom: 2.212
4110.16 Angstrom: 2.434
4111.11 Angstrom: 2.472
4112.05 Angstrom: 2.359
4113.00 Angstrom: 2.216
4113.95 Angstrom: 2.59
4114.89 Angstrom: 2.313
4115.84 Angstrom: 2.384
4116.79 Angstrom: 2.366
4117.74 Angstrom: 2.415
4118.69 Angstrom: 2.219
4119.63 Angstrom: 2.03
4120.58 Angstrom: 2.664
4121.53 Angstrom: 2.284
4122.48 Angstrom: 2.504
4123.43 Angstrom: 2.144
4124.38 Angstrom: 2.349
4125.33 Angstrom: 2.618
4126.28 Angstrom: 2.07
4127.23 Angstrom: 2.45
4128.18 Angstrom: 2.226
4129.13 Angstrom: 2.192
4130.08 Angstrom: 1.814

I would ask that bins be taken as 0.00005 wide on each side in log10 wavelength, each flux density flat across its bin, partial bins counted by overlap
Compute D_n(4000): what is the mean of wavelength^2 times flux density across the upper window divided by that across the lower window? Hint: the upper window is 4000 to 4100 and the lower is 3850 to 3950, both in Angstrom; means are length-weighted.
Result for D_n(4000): 1.89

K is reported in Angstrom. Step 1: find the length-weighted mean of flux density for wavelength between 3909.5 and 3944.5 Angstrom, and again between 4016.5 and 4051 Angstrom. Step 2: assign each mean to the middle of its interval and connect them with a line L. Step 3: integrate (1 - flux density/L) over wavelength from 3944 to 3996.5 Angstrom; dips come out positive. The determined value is 3.0 Angstrom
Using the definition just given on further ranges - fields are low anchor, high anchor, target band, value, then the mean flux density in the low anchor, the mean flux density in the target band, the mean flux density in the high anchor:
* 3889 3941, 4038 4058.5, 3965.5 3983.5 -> 4.2 Angstrom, 1.35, 1.36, 2.29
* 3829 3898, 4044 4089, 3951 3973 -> 4.8 Angstrom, 1.23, 1.34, 2.26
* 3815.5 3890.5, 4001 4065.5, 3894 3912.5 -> -1.1 Angstrom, 1.18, 1.59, 2.33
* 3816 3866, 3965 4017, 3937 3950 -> 3.2 Angstrom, 1.15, 1.27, 1.93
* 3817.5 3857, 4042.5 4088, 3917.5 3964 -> 9.5 Angstrom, 1.13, 1.31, 2.26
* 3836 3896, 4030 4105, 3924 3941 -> 7.8 Angstrom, 1.25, 0.849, 2.24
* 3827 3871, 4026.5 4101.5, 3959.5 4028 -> -1.0 Angstrom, 1.19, 1.95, 2.26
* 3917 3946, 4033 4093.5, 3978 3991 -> -3.2 Angstrom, 1.12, 1.97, 2.27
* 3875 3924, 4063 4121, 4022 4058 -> -4.6 Angstrom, 1.48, 2.3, 2.25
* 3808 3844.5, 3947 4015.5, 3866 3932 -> 3.1 Angstrom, 1.14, 1.4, 1.84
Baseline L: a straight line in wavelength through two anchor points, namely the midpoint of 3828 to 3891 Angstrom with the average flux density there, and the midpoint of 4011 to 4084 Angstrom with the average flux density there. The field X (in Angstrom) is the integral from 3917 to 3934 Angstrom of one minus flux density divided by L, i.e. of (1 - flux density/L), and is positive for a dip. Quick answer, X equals 3.8 Angstrom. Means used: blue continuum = 1.2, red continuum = 2.29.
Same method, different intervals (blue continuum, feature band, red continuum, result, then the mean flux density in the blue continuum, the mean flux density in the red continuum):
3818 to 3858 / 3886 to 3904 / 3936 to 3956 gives -2.26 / 1.14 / 1.43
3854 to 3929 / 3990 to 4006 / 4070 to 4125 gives -2.77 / 1.4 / 2.28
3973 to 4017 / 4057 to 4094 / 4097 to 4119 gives -1.13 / 2.12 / 2.22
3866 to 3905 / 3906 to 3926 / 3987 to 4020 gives -1.04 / 1.34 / 2.3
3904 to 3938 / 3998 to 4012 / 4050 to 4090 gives -4.36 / 1.33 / 2.24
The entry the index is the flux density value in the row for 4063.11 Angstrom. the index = 2.15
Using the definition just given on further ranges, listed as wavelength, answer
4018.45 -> 2.67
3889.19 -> 1.342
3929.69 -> 0.7879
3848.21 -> 0.9295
